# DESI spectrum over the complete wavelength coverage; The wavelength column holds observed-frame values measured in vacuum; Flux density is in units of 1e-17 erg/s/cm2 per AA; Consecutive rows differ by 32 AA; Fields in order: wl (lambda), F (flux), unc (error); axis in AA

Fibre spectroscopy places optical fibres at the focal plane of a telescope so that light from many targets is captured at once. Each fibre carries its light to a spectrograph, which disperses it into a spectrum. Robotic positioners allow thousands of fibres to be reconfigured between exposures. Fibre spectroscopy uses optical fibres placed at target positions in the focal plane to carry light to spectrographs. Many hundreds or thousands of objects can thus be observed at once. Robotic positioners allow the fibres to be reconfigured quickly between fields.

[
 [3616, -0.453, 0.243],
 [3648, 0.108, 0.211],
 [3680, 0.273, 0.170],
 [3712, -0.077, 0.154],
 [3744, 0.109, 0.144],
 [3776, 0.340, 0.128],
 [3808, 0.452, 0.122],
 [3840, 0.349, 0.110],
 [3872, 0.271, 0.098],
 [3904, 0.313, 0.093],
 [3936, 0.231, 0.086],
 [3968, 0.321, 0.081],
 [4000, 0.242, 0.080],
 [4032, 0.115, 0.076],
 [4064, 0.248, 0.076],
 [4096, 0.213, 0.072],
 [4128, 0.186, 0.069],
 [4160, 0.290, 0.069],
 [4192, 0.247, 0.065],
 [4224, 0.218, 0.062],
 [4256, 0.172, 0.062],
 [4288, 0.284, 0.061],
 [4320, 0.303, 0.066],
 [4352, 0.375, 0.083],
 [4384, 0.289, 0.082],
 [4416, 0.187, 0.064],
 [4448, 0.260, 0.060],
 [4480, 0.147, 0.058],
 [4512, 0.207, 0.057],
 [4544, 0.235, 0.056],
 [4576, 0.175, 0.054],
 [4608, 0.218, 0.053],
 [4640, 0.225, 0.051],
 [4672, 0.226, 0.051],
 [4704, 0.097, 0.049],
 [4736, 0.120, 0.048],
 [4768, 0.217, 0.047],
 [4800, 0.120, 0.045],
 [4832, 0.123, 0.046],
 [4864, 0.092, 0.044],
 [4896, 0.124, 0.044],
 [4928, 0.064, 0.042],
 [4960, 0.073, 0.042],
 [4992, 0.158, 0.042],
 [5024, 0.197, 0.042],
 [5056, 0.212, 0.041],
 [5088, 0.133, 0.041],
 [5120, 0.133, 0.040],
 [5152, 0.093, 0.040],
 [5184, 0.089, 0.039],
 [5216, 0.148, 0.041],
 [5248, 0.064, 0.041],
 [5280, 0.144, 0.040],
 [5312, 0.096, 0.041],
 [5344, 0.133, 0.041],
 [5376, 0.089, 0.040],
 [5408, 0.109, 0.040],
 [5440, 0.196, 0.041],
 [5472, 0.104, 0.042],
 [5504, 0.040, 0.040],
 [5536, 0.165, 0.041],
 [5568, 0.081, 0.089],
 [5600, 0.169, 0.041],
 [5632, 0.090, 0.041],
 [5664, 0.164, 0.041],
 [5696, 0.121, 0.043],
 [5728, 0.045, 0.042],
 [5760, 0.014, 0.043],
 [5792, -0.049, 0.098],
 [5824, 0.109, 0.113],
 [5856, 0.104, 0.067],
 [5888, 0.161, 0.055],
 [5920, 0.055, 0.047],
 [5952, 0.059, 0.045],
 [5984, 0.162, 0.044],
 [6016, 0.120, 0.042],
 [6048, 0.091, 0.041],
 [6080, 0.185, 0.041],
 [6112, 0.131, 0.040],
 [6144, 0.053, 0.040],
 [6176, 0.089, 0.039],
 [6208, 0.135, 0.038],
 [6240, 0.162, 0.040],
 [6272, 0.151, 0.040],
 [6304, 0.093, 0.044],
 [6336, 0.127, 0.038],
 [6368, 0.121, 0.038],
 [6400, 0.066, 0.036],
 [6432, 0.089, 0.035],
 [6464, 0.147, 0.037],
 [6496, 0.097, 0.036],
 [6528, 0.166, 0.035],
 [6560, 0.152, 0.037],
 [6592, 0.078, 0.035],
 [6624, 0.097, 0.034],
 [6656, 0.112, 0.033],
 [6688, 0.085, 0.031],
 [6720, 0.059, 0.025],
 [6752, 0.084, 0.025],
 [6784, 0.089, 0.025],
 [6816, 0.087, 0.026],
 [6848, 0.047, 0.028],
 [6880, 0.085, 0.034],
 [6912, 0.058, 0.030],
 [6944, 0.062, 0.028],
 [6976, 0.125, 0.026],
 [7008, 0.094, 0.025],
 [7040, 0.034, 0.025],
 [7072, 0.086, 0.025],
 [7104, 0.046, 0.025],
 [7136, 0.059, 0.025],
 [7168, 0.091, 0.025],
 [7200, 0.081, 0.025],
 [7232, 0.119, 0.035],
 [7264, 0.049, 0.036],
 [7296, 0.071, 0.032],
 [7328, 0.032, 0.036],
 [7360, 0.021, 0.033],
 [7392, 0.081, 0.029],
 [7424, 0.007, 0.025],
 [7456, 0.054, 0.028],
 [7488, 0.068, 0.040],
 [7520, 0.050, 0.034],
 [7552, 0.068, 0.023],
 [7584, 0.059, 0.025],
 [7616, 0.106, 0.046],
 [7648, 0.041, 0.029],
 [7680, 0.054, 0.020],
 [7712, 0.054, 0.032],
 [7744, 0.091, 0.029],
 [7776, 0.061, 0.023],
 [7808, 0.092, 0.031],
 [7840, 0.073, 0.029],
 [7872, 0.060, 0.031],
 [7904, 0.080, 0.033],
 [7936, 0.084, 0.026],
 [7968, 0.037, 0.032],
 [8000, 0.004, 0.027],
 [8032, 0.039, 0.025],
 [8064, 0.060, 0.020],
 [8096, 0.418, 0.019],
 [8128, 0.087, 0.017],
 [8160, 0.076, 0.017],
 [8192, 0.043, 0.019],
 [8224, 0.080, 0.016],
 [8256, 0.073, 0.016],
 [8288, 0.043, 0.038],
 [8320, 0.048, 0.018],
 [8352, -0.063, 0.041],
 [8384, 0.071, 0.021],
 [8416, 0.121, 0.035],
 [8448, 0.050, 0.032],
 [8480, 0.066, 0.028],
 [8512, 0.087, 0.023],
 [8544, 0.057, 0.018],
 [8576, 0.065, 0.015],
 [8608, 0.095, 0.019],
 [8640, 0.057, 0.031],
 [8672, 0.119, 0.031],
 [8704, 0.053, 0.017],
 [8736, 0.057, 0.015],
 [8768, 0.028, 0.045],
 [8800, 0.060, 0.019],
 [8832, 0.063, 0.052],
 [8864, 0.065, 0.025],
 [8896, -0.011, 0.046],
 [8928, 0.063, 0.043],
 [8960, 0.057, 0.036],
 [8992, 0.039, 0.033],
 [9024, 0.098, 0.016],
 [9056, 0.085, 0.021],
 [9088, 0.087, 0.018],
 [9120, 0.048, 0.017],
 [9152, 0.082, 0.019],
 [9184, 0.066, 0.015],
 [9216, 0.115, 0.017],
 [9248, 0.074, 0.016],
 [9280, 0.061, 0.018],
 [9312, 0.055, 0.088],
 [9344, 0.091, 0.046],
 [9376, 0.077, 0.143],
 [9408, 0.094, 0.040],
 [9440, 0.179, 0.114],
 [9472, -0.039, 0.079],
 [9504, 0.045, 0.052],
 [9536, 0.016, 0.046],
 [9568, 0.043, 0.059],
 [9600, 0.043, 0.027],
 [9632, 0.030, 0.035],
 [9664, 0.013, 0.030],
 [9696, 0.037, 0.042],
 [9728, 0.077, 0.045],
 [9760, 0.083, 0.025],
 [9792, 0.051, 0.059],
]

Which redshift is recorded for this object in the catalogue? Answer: 1.17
